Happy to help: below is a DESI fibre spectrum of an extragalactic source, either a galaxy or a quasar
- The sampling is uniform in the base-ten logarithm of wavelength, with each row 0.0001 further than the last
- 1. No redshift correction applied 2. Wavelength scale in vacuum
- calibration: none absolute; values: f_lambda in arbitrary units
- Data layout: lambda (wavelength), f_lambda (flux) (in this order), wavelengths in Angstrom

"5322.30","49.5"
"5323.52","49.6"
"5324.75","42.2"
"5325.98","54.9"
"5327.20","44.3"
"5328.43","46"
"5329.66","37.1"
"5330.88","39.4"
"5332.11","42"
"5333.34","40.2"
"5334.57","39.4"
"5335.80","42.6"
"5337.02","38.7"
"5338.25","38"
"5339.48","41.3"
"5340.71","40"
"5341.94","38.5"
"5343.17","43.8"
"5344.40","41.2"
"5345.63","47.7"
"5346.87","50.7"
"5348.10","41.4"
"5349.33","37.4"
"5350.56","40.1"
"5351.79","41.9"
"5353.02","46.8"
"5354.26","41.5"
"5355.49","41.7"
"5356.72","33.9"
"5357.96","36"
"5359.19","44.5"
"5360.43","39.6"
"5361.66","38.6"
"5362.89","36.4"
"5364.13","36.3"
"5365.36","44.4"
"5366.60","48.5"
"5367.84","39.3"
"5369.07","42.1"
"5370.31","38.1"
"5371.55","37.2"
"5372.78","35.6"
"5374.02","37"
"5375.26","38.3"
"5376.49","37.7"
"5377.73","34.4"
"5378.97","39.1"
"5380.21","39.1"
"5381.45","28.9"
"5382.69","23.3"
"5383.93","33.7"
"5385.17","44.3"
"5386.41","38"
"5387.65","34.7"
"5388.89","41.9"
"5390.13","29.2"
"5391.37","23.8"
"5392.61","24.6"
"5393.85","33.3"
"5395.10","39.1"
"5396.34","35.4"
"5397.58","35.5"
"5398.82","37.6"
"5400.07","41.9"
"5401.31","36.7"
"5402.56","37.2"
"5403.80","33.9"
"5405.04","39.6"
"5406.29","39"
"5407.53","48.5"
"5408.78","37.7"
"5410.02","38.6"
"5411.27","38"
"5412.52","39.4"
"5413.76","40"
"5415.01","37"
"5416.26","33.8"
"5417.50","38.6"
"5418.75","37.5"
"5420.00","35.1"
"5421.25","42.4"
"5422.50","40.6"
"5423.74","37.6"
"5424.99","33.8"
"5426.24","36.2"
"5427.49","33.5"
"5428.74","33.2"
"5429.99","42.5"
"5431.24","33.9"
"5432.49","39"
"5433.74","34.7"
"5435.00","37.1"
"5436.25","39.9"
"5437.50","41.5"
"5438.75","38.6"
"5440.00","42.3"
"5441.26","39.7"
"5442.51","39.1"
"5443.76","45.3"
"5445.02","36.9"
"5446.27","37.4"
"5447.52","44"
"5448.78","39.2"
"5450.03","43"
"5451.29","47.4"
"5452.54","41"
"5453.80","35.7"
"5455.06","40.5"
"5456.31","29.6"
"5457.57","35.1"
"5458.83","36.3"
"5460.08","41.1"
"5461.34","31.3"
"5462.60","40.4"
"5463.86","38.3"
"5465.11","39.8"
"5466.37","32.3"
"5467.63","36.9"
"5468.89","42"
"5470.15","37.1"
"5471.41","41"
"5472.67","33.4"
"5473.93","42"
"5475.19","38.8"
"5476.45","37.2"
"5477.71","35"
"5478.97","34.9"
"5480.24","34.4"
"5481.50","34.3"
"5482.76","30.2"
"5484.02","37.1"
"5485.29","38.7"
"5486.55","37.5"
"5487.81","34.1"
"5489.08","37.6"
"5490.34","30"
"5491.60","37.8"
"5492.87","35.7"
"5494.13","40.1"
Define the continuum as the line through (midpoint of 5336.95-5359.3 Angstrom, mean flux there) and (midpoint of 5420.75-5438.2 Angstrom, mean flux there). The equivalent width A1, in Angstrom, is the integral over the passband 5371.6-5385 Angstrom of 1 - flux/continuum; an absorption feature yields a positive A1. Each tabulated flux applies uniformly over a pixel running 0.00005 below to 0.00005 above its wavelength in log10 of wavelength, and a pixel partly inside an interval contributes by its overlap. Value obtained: 1.6 Angstrom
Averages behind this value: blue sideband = 41.3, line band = 35.1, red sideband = 37.5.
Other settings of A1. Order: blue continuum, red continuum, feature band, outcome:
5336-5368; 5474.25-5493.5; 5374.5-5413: 3.1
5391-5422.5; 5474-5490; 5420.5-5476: -3.0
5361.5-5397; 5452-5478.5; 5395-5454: -3.0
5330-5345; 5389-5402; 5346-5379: -2.1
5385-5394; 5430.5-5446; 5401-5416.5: -1.3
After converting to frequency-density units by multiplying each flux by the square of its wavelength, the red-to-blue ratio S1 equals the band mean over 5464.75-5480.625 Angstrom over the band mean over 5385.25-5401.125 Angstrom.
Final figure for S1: 1.10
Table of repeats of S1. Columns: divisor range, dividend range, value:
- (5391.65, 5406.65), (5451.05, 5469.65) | 1.07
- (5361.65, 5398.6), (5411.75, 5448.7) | 1.08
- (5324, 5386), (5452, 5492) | 0.95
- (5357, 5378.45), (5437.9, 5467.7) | 1.03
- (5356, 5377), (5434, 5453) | 1.07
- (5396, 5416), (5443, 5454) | 1.09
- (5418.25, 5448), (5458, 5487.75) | 0.97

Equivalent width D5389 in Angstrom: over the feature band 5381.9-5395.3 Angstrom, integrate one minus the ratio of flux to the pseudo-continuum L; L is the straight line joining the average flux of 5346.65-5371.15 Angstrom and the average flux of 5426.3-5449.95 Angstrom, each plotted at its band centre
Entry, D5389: 2.35 Angstrom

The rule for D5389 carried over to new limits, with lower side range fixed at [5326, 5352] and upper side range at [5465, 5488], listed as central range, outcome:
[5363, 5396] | 3.4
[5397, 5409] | 0.2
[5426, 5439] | 0.3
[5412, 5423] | 0.2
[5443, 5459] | -0.8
